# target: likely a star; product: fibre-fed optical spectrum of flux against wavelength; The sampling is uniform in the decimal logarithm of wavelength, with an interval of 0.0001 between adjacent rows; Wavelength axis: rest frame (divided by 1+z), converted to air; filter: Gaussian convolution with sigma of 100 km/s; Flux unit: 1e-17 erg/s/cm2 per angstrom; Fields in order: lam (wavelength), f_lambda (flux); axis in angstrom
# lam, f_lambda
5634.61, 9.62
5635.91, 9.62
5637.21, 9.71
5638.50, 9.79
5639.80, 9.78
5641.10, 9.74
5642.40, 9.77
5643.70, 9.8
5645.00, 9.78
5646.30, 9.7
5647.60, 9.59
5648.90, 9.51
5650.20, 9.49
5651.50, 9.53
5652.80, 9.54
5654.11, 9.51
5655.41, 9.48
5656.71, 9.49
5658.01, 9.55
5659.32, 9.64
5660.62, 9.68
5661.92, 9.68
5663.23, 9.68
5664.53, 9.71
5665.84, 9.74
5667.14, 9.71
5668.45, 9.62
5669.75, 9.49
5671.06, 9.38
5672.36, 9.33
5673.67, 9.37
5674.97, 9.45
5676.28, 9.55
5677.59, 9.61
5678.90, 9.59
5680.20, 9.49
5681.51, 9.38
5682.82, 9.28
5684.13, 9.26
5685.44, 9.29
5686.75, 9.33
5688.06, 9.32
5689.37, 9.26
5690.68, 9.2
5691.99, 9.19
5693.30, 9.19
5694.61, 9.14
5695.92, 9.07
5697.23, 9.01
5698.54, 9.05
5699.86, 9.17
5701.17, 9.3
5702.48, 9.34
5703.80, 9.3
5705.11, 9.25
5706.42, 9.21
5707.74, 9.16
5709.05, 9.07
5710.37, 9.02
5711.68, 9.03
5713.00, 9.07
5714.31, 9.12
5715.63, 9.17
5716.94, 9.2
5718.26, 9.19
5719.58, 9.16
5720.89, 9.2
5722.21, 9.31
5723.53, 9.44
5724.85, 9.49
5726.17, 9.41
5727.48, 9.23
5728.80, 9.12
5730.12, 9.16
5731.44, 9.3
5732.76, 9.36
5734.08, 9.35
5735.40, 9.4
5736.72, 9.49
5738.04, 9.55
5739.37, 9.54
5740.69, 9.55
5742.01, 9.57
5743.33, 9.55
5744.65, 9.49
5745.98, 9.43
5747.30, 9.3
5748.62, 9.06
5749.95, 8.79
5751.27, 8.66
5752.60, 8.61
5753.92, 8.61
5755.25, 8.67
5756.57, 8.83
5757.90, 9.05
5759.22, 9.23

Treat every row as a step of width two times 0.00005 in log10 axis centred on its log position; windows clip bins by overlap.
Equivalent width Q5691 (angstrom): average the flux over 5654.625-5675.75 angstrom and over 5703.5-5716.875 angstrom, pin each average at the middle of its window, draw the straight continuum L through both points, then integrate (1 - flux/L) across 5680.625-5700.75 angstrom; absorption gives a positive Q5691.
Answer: 0.2 angstrom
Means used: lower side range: 9.56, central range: 9.21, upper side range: 9.14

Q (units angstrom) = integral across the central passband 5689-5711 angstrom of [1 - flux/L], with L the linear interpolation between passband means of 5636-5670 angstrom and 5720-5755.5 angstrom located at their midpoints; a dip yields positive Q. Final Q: 0.60 angstrom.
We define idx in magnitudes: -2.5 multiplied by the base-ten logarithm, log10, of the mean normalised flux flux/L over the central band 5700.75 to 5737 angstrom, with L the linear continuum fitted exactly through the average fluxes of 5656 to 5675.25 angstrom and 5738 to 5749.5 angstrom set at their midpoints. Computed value 0.03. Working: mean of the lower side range 9.57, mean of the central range 9.24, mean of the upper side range 9.43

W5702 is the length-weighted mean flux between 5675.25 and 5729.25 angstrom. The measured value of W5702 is 9.25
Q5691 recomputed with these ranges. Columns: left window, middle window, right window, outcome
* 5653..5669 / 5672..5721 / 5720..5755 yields 1.1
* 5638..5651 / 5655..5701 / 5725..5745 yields 0.9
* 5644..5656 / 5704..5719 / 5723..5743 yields 0.5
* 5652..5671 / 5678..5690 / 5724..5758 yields 0.2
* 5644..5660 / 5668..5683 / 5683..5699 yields -0.2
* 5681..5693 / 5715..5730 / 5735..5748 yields 0.2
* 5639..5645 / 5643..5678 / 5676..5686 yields 0.1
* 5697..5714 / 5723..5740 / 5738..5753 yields -0.3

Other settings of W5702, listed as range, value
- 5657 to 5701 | 9.41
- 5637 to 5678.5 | 9.6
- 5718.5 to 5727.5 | 9.32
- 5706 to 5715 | 9.09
